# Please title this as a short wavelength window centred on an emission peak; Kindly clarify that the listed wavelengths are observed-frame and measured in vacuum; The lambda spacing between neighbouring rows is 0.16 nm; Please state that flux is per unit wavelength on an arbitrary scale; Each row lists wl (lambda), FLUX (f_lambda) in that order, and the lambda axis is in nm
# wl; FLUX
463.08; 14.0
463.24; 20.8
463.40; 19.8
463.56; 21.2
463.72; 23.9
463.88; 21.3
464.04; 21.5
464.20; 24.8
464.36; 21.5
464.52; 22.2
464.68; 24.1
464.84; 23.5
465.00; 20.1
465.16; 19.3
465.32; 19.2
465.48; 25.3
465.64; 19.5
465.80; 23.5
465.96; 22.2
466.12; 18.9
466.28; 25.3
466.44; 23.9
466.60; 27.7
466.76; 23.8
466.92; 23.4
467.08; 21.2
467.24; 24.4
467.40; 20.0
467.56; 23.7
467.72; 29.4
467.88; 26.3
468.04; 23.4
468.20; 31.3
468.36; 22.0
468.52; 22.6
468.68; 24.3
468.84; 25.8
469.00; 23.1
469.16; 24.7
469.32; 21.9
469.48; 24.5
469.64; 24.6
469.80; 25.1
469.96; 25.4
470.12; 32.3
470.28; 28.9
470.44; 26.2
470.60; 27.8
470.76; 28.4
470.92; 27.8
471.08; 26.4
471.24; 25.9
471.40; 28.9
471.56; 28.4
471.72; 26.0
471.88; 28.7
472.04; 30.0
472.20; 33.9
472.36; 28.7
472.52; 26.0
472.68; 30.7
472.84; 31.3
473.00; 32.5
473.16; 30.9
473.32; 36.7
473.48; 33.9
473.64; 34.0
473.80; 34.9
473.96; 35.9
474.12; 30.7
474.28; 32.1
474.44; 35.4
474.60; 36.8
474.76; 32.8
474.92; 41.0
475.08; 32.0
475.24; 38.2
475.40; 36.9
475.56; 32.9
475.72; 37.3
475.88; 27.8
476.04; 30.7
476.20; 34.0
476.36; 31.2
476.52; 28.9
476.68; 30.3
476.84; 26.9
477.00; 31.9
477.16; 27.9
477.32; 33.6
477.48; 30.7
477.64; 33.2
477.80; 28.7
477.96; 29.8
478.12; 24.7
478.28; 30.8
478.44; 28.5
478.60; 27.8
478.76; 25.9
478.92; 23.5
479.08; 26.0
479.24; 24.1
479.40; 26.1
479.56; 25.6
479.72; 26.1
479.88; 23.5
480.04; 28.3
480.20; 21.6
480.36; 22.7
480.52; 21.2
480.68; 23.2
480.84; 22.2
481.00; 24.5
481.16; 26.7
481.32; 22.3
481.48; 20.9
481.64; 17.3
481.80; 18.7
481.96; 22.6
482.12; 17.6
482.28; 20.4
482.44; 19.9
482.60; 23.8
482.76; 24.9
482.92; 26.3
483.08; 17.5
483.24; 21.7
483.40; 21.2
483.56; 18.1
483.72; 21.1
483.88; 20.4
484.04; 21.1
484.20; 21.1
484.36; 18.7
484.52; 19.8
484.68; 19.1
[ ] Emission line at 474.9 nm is C IV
